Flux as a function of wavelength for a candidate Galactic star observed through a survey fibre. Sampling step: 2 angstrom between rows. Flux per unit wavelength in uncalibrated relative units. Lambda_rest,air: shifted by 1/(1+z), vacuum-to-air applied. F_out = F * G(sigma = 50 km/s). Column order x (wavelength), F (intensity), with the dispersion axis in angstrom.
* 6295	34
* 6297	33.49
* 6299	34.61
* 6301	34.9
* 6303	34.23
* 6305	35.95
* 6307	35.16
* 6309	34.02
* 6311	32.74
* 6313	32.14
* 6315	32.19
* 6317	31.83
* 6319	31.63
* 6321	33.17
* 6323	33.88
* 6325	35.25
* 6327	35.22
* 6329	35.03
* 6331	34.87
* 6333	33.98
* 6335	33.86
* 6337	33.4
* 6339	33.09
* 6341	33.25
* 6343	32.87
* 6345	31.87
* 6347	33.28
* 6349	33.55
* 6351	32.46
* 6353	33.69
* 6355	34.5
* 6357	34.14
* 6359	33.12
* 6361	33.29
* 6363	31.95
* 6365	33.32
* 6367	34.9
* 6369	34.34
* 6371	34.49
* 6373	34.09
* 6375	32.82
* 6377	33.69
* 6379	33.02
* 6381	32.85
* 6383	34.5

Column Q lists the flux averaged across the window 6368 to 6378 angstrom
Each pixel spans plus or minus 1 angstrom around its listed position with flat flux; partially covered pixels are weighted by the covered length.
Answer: 33.9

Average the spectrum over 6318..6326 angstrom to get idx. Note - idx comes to 33.5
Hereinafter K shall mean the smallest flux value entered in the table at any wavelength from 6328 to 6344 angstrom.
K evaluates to 32.87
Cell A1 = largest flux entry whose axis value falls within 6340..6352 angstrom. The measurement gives 33.55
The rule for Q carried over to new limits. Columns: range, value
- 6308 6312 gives 33.4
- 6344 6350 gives 32.9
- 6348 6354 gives 33.2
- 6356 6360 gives 33.6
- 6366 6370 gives 34.6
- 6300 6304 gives 34.6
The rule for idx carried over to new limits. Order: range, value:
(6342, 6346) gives 32.4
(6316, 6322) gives 32.2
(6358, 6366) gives 32.9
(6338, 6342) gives 33.2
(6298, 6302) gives 34.8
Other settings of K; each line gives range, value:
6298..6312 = 32.74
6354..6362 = 33.12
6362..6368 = 31.95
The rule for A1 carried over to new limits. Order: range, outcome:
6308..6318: 34.02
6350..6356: 34.5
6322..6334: 35.25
